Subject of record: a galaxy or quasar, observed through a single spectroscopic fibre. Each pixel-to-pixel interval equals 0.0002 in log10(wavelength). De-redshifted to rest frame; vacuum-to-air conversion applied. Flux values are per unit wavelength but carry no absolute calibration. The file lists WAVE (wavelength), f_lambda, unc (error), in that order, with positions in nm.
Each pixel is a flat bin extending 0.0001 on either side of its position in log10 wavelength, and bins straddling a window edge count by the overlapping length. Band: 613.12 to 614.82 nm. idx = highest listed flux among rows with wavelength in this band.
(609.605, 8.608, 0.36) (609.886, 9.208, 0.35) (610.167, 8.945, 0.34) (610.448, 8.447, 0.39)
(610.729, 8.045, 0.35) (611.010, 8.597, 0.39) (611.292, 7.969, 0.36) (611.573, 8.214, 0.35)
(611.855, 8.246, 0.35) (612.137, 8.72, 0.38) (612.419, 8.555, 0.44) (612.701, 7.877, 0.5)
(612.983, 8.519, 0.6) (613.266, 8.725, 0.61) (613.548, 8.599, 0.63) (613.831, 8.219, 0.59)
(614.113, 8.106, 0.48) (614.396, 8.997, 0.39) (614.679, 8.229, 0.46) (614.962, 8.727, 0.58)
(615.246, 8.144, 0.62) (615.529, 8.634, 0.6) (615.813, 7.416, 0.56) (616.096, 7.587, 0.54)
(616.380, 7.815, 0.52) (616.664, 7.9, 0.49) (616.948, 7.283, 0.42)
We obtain 8.997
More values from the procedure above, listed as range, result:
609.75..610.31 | 9.208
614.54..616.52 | 8.727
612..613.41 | 8.725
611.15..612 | 8.246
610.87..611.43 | 8.597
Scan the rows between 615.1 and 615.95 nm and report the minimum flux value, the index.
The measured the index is 7.416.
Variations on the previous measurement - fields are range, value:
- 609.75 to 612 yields 7.969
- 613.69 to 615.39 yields 8.106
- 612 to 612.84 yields 7.877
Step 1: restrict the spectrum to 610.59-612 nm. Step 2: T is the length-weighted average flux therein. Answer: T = 8.22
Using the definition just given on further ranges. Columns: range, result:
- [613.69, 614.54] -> 8.45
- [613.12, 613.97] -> 8.51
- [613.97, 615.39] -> 8.44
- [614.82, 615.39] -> 8.43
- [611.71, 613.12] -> 8.38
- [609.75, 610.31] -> 9.07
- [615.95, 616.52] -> 7.7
